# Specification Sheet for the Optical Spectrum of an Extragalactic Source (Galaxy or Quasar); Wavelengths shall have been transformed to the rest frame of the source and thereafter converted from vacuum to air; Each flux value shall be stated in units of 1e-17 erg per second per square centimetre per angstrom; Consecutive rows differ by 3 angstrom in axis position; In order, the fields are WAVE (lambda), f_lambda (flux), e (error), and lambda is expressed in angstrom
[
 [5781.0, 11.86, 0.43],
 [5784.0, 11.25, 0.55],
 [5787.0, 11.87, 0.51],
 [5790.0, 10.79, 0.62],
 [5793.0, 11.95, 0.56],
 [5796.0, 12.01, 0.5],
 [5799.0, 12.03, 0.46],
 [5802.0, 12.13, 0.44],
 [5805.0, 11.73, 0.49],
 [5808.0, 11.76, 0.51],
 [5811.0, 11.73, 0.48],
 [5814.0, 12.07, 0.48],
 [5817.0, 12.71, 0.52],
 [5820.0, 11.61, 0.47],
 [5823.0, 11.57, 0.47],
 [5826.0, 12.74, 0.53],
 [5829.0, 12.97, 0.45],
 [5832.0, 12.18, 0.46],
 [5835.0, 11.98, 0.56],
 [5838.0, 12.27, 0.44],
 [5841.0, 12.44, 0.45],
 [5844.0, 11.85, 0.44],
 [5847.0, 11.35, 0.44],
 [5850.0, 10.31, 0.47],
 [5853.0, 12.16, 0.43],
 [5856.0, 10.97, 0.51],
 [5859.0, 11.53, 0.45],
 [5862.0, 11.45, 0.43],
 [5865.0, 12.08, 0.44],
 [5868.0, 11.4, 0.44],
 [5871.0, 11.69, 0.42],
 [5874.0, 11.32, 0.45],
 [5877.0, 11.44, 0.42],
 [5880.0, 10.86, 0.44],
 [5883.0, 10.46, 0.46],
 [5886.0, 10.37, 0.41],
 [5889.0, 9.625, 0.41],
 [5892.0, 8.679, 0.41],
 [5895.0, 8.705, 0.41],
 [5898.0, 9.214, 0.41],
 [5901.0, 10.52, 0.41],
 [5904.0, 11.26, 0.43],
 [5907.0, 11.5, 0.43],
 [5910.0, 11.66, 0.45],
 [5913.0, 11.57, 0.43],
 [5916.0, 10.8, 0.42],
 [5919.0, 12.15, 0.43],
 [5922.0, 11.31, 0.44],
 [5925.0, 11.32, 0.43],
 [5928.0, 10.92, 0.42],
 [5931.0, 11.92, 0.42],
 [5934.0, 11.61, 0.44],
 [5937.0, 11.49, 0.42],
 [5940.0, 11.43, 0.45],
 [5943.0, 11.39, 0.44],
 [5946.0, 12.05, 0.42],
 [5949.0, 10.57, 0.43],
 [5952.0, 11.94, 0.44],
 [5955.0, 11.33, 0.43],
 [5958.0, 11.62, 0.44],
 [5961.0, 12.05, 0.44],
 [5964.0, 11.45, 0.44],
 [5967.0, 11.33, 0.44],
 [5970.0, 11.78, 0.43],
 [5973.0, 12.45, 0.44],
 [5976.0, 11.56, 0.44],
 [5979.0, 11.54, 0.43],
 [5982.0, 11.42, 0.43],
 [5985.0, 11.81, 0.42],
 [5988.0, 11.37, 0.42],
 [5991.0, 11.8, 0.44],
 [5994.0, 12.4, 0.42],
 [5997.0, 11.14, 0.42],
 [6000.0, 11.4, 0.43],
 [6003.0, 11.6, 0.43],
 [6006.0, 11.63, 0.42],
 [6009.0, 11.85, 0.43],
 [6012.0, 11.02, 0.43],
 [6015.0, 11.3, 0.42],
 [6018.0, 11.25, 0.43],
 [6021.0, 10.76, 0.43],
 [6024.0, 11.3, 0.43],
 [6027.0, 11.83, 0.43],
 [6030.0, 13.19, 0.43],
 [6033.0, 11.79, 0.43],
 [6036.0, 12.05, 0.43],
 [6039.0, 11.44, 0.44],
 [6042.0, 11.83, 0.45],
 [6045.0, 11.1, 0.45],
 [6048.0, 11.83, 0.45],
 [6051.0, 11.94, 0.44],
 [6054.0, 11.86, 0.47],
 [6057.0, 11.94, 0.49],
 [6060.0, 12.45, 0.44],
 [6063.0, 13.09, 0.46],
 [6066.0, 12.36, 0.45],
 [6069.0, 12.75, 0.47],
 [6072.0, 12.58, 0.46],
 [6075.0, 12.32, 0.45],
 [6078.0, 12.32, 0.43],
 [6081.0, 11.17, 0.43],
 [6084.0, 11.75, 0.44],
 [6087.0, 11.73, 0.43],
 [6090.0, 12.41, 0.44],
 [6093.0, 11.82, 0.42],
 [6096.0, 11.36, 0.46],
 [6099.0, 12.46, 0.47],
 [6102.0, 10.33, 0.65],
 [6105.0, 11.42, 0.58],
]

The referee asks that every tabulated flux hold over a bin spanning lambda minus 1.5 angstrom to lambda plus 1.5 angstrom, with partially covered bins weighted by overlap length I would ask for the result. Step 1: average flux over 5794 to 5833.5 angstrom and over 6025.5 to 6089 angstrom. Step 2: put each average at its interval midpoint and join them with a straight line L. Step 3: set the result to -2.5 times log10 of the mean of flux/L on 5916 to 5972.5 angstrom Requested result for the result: 0.05 mag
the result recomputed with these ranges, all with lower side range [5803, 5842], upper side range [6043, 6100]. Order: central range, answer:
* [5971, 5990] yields 0.04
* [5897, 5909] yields 0.13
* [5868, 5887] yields 0.10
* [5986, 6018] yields 0.05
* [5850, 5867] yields 0.06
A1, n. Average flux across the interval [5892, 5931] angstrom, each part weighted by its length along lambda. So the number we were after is 10.9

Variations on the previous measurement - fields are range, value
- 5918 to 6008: 11.6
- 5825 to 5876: 11.8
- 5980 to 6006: 11.6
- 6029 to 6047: 11.9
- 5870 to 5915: 10.6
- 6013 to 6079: 12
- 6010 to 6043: 11.6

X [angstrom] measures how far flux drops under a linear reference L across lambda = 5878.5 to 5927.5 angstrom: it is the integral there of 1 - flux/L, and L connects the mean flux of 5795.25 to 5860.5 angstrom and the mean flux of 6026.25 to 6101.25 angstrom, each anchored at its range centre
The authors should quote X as 5.42 angstrom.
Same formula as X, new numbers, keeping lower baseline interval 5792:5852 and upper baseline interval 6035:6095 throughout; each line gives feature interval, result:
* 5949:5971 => 0.8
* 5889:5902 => 2.9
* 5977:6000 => 0.7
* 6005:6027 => 1.3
